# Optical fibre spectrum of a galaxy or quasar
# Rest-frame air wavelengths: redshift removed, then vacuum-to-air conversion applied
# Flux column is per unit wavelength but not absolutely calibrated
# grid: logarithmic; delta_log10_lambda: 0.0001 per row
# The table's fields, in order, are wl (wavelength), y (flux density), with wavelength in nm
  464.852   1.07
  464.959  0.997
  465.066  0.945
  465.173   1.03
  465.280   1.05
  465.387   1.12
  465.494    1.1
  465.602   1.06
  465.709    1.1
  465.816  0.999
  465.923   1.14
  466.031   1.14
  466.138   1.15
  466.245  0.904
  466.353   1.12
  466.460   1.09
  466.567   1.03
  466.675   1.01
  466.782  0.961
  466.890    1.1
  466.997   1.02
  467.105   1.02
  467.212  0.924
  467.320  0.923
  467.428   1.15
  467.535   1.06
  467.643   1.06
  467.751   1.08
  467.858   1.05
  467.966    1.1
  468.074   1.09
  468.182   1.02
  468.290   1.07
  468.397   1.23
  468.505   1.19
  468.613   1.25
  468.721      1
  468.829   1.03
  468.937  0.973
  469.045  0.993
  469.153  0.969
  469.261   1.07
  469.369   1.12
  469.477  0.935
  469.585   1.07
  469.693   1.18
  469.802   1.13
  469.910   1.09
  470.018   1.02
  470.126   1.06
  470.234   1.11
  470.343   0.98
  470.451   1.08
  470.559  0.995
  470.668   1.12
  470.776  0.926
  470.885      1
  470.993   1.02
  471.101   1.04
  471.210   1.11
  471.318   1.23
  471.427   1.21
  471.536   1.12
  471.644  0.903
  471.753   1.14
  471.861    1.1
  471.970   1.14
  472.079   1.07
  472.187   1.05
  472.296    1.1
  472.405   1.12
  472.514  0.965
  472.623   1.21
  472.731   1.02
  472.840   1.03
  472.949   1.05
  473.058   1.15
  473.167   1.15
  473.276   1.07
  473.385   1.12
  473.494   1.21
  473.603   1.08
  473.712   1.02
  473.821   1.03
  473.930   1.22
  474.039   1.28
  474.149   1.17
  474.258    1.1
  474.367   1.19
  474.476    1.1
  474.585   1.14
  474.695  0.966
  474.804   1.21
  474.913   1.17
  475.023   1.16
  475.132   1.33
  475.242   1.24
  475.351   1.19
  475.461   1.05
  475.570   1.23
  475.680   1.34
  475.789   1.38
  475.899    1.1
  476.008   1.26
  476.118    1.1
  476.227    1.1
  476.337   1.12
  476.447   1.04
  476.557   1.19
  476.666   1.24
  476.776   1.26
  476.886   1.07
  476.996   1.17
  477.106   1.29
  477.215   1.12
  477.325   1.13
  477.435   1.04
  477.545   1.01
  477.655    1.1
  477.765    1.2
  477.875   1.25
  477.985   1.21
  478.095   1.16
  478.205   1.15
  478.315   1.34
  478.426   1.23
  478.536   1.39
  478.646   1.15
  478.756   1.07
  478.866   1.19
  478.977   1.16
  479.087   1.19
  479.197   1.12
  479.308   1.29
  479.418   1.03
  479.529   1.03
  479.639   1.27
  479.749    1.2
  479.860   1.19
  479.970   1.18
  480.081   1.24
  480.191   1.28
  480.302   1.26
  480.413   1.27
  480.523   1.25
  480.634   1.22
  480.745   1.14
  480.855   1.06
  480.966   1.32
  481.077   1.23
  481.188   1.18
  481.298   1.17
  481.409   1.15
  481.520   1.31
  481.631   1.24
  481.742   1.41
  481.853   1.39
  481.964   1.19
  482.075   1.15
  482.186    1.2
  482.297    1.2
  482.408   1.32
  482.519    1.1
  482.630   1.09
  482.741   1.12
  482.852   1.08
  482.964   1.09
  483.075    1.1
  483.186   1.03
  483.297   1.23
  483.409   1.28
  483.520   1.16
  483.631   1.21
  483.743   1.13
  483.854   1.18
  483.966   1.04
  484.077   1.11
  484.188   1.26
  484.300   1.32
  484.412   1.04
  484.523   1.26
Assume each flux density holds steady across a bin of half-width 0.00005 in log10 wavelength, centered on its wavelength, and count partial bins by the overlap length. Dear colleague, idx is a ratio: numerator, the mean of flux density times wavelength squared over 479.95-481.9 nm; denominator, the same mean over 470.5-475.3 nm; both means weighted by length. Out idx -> 1.16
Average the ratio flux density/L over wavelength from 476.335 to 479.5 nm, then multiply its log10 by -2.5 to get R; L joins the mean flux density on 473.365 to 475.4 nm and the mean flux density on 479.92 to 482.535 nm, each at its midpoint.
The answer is 0.02 mag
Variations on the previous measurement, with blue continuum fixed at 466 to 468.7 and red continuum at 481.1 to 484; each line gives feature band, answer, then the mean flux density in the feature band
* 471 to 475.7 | -0.011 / 1.13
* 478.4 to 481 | -0.031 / 1.2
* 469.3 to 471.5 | 0.020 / 1.07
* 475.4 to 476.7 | -0.041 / 1.18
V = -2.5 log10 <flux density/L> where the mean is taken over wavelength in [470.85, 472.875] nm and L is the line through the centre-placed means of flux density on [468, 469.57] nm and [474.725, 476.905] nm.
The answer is 0.04 mag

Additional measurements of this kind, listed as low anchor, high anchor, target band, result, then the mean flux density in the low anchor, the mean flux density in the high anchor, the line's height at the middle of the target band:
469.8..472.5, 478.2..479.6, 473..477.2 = -0.03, 1.07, 1.18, 1.13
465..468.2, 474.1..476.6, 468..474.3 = 0.03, 1.05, 1.17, 1.11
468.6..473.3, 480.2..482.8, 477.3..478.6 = -0.02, 1.07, 1.22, 1.17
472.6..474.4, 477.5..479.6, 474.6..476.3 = -0.04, 1.12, 1.17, 1.14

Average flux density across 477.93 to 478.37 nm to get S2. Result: 1.22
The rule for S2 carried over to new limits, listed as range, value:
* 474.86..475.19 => 1.22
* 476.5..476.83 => 1.23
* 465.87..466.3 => 1.08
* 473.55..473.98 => 1.09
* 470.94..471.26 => 1.06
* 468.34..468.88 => 1.14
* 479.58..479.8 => 1.24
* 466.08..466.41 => 1.06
